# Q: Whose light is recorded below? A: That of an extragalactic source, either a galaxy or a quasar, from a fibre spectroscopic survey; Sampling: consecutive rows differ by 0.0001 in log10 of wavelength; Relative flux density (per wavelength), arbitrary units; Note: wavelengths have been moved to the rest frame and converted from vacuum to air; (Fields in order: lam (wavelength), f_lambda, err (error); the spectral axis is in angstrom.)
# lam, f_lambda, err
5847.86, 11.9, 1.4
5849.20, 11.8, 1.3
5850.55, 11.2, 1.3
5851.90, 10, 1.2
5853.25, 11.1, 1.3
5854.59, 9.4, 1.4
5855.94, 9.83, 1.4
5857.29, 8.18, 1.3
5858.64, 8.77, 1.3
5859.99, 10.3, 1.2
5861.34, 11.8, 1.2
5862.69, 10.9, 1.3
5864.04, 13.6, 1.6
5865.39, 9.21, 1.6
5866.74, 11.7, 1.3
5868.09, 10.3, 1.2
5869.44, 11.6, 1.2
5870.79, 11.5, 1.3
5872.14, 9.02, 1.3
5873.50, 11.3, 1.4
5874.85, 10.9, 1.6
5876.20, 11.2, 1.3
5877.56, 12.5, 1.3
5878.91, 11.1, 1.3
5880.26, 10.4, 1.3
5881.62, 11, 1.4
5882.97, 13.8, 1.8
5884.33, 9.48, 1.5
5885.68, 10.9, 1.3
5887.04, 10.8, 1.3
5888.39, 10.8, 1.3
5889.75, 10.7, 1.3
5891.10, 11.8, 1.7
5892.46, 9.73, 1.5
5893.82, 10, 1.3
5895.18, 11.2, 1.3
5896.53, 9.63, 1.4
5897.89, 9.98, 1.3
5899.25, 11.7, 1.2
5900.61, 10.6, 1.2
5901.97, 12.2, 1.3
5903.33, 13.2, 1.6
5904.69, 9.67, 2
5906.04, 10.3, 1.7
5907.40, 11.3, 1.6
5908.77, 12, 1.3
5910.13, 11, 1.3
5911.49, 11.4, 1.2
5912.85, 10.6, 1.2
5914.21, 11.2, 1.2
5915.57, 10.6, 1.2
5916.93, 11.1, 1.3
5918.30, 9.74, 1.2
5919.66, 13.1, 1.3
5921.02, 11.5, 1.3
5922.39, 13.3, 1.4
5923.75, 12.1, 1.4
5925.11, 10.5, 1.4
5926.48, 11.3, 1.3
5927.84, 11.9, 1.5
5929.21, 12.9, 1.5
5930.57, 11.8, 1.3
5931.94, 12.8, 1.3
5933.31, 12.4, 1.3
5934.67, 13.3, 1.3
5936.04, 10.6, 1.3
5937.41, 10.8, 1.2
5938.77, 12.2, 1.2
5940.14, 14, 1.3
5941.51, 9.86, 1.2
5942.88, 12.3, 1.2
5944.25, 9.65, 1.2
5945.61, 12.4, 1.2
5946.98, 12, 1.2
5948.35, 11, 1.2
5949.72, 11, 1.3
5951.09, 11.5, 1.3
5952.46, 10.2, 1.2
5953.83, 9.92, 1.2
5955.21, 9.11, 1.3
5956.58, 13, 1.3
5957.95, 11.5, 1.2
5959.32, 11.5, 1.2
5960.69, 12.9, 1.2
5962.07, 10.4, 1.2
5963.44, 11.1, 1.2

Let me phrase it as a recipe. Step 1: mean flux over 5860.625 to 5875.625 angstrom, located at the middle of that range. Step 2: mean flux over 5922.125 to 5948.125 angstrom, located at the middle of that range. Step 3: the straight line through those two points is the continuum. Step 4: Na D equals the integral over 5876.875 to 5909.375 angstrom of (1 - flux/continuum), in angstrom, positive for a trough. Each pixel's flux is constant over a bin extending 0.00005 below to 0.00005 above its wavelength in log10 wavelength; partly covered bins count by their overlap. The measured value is 0.97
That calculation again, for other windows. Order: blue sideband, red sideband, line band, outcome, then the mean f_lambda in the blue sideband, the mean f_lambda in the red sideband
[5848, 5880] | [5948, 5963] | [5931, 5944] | -1.1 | 10.8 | 11.1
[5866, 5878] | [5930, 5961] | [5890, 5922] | 0.7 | 11.1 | 11.5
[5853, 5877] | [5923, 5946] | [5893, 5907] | 0.5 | 10.6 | 11.8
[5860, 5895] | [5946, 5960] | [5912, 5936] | -1.4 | 11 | 11.1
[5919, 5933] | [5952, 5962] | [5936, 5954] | 0.3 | 12.1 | 11.1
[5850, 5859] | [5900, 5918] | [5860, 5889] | -2.3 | 9.8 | 11.1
